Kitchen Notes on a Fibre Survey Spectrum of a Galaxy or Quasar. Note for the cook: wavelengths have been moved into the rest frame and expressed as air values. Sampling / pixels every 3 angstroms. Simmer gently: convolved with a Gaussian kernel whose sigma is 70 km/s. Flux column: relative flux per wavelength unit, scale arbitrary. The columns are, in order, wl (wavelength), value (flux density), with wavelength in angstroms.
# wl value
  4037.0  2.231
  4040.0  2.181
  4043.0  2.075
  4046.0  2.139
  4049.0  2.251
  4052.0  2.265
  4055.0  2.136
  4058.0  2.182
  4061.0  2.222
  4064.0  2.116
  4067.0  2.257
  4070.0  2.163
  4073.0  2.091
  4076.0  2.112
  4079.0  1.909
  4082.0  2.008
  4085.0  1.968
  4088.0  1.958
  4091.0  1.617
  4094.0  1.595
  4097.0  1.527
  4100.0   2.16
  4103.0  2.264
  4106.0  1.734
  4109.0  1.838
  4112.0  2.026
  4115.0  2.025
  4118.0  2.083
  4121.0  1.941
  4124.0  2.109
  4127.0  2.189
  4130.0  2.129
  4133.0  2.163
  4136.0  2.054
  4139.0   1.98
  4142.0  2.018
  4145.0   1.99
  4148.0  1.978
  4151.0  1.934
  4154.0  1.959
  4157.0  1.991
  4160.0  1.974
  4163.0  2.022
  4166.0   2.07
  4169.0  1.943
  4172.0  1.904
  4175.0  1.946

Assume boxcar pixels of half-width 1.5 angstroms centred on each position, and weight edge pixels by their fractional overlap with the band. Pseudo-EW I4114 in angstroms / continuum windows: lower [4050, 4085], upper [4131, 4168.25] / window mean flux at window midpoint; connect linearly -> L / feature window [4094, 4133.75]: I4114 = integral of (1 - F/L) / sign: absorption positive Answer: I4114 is 1.25 angstroms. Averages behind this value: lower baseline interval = 2.13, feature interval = 2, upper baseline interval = 2.01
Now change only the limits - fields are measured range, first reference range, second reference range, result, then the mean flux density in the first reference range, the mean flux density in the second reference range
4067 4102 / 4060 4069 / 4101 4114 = 2.6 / 2.2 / 1.98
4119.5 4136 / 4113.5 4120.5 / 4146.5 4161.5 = -0.7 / 2.04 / 1.97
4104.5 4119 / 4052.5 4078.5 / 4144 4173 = 0.9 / 2.15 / 1.98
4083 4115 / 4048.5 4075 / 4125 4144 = 3.8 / 2.18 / 2.09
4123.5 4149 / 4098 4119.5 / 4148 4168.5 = -0.9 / 2.01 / 1.99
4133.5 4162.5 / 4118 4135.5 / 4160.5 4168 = 0.9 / 2.1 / 2.03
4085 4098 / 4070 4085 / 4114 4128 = 2.1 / 2.04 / 2.07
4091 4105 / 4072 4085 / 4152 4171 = 1.1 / 2.02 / 1.99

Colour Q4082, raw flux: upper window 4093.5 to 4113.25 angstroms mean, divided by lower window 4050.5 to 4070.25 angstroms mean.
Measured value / 0.9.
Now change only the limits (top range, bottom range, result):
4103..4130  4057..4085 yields 0.96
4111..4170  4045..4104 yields 0.99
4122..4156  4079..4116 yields 1.08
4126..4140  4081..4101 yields 1.16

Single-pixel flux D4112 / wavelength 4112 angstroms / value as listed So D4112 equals 2.026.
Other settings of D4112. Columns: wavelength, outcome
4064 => 2.116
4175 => 1.946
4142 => 2.018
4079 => 1.909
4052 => 2.265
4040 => 2.181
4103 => 2.264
